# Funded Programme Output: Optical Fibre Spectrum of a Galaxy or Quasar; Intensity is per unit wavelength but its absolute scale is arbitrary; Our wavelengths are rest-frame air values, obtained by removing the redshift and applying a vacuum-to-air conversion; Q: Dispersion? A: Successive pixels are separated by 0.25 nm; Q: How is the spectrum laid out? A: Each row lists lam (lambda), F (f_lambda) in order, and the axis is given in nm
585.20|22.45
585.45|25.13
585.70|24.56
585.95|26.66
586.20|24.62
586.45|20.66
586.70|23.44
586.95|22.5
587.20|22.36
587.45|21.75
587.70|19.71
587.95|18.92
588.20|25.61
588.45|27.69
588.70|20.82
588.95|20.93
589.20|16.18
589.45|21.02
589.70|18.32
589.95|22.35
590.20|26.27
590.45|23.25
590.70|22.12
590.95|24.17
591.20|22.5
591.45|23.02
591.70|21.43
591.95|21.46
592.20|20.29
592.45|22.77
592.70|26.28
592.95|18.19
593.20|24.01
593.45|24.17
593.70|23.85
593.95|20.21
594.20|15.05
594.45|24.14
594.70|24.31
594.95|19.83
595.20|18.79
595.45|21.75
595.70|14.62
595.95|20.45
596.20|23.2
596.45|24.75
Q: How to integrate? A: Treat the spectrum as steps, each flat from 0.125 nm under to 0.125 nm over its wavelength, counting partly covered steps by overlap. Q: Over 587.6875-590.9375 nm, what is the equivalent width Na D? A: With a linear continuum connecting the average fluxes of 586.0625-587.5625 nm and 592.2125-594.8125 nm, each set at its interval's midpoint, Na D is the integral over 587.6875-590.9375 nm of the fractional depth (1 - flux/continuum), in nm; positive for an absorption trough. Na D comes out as 0.074 nm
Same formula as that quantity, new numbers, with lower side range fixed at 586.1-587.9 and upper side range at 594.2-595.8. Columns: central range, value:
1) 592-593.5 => -0.127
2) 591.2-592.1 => -0.044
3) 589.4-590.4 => -0.038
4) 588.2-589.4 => -0.012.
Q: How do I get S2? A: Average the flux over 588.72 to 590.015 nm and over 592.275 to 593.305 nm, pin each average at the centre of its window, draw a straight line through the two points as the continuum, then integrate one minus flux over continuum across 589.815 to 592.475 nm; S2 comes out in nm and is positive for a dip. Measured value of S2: -0.18 nm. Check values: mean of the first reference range 19.7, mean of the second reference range 22.7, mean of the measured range 22.7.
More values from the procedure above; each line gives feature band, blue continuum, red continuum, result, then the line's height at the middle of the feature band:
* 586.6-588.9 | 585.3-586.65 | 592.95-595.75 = 0.11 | 23.6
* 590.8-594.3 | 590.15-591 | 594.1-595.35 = 0.03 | 22.2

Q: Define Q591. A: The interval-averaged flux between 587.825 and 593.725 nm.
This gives 22.3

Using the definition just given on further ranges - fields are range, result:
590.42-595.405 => 22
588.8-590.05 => 19.7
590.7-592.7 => 22.5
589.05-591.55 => 21.9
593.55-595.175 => 21.1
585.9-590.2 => 22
